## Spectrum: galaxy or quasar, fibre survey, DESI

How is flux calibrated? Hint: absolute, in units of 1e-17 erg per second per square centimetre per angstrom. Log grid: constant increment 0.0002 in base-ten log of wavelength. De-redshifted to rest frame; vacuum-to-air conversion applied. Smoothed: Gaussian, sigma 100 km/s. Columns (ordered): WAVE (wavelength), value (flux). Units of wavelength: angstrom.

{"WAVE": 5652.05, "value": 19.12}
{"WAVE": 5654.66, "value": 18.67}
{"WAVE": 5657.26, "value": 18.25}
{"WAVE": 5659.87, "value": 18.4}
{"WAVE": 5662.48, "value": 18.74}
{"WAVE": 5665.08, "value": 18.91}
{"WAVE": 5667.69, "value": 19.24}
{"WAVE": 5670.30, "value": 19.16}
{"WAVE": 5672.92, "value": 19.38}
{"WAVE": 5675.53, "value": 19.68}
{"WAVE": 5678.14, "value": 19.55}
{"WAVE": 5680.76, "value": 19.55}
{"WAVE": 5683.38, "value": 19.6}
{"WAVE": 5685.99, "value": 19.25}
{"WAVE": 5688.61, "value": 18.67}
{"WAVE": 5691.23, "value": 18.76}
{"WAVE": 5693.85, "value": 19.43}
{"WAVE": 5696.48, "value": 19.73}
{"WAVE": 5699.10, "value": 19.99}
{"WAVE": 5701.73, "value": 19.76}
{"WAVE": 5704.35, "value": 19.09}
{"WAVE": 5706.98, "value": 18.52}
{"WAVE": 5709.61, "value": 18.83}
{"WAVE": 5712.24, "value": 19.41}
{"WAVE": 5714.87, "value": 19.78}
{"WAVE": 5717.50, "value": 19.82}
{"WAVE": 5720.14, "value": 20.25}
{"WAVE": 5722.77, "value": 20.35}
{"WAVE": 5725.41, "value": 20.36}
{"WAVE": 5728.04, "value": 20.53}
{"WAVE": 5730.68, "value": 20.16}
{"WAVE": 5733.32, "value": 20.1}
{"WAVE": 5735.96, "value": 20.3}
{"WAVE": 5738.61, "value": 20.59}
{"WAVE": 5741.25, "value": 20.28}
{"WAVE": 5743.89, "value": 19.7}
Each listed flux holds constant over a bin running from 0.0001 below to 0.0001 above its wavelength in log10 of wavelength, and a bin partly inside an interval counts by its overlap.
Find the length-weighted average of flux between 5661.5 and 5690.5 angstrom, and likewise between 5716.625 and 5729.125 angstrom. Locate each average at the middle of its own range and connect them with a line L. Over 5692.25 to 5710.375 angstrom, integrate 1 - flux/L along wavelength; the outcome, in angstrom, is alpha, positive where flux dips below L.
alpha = 0.4 angstrom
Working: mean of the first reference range 19.2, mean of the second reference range 20.3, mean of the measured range 19.3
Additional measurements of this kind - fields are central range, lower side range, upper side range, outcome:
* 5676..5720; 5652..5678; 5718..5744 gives 0.52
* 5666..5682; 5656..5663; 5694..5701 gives -0.41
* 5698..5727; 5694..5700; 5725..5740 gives 0.52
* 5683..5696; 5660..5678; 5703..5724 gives 0.12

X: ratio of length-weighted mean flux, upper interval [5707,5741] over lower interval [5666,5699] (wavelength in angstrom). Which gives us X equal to 1.03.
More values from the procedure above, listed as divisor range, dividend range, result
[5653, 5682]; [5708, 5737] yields 1.05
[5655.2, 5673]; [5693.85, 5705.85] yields 1.04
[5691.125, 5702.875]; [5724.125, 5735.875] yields 1.04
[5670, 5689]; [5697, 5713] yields 0.99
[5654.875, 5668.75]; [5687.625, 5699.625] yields 1.03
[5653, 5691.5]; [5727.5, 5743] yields 1.06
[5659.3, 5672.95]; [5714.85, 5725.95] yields 1.06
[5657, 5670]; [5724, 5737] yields 1.08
